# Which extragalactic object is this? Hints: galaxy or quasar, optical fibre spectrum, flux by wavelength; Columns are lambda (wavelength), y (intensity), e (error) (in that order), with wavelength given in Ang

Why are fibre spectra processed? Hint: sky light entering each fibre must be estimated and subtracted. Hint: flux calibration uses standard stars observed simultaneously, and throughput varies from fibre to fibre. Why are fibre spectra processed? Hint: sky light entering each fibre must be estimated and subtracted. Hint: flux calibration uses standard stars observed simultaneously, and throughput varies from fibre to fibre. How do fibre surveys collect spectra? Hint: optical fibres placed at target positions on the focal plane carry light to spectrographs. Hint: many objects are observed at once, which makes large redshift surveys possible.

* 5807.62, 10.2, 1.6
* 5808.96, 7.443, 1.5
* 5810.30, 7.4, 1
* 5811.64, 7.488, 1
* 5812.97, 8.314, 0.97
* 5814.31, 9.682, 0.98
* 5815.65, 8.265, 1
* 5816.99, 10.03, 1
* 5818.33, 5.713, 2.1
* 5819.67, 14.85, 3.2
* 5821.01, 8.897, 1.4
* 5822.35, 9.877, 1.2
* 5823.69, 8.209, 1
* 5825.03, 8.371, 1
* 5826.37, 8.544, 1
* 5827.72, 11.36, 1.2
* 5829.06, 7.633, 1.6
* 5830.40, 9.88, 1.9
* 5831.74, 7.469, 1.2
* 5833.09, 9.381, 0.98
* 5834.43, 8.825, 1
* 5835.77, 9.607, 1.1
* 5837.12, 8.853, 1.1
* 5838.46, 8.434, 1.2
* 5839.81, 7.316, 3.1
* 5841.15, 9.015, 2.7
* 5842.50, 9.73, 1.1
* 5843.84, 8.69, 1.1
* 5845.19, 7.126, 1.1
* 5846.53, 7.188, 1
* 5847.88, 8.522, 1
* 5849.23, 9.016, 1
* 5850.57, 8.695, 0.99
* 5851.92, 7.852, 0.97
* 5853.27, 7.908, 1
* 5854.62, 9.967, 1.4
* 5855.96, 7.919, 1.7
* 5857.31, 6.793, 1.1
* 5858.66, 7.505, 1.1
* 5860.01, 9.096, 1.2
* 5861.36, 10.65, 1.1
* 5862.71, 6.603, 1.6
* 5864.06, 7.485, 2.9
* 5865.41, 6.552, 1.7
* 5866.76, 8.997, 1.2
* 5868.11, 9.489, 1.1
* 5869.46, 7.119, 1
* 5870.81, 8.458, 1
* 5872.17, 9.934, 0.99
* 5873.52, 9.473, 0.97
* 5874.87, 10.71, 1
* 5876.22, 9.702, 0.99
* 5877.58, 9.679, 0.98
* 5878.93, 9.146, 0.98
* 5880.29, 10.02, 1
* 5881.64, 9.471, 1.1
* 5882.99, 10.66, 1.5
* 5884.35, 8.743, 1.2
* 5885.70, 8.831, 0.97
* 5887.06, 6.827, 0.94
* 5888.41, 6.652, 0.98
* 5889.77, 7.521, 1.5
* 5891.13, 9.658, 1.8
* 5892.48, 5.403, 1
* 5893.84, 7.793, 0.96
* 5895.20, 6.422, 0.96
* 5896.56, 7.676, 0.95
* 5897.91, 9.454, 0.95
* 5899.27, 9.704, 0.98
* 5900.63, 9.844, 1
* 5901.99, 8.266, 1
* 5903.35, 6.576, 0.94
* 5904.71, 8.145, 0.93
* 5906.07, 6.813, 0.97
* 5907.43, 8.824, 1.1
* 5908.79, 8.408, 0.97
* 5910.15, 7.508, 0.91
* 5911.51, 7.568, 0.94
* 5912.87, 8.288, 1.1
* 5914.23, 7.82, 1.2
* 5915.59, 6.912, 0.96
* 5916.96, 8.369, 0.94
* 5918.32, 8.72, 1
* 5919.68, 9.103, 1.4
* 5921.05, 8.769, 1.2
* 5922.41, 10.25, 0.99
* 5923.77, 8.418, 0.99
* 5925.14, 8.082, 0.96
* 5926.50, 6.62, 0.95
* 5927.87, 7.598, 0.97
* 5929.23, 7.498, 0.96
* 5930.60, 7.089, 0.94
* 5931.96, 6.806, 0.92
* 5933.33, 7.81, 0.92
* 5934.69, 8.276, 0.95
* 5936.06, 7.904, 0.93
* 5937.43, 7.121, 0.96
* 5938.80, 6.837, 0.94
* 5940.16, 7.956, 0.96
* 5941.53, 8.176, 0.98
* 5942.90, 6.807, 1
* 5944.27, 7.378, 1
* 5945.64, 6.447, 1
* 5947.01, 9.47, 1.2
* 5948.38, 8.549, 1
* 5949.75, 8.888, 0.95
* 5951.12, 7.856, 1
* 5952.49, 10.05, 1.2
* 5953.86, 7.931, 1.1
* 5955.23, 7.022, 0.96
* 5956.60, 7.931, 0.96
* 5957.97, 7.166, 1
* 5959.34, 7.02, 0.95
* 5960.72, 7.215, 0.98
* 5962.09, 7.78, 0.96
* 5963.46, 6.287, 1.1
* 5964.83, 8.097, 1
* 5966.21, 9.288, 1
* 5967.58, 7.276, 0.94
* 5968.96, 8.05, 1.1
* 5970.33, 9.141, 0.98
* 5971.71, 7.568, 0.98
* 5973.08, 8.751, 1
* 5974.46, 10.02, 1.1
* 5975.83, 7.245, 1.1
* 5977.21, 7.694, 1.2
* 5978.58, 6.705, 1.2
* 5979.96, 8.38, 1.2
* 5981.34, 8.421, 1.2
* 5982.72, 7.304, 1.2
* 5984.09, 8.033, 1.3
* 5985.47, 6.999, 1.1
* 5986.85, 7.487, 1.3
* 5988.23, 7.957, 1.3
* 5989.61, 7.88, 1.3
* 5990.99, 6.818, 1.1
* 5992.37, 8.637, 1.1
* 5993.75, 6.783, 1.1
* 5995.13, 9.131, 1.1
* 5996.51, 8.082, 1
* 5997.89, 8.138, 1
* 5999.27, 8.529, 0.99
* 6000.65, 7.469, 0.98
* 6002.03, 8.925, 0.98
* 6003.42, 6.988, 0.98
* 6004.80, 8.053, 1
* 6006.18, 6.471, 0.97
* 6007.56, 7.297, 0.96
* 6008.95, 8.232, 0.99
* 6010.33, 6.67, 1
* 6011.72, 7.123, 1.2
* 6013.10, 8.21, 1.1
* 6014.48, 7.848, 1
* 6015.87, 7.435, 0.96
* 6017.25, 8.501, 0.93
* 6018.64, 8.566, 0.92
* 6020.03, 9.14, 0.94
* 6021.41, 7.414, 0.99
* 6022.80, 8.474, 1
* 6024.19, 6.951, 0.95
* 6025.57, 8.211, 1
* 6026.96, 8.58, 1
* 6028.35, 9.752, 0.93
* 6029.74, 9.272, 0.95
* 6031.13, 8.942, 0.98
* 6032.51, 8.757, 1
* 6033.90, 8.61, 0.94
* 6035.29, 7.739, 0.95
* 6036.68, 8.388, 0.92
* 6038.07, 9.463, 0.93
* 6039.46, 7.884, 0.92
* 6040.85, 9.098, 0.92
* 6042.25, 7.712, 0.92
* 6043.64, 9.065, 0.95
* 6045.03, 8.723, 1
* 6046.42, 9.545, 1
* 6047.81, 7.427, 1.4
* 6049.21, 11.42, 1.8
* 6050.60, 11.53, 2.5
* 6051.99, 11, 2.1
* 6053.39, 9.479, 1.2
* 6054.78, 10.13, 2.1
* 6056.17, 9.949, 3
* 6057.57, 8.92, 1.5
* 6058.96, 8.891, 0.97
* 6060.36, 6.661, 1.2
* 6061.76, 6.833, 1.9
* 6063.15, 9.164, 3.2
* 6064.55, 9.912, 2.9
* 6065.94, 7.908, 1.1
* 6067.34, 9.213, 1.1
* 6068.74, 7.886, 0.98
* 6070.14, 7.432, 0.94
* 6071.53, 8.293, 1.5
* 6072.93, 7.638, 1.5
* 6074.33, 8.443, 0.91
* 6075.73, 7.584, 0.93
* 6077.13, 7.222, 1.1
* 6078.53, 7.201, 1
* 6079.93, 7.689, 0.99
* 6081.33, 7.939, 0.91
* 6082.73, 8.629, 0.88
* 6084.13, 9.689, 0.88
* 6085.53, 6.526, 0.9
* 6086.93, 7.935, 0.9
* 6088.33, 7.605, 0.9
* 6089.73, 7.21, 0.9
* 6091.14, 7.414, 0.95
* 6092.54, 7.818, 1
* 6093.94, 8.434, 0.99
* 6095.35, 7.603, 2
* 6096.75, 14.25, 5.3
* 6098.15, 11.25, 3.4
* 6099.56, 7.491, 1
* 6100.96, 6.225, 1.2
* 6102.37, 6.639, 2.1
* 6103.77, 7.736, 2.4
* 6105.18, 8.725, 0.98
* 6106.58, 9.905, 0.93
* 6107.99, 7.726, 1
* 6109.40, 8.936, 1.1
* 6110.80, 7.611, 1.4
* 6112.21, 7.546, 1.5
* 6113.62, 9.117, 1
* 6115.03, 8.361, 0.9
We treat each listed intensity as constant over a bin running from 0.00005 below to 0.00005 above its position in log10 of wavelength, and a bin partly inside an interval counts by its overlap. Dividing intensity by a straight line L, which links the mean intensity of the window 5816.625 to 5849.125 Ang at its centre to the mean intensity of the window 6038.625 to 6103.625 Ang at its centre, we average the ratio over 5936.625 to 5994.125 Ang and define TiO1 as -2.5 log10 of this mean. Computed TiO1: 0.113 mag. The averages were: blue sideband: 8.89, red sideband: 8.53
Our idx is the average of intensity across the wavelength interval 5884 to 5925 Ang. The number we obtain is 8.1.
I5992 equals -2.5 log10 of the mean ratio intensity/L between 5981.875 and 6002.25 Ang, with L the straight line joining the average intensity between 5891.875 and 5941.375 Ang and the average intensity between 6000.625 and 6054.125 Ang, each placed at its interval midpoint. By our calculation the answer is 0.06 mag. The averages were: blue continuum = 7.91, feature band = 7.86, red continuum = 8.49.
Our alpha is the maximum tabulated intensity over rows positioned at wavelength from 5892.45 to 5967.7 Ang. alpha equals 10.25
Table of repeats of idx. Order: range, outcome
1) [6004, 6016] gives 7.48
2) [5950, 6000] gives 7.92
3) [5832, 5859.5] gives 8.41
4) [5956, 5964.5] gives 7.27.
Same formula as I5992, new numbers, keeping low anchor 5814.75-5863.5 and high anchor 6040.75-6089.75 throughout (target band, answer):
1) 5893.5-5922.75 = 0.06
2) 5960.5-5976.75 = 0.07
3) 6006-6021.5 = 0.10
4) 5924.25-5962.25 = 0.13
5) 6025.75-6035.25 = -0.03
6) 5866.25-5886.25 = -0.08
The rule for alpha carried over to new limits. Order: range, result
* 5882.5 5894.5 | 10.66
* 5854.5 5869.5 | 10.65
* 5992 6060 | 11.53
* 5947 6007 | 10.05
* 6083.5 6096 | 9.689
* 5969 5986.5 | 10.02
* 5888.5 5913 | 9.844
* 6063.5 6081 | 9.912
